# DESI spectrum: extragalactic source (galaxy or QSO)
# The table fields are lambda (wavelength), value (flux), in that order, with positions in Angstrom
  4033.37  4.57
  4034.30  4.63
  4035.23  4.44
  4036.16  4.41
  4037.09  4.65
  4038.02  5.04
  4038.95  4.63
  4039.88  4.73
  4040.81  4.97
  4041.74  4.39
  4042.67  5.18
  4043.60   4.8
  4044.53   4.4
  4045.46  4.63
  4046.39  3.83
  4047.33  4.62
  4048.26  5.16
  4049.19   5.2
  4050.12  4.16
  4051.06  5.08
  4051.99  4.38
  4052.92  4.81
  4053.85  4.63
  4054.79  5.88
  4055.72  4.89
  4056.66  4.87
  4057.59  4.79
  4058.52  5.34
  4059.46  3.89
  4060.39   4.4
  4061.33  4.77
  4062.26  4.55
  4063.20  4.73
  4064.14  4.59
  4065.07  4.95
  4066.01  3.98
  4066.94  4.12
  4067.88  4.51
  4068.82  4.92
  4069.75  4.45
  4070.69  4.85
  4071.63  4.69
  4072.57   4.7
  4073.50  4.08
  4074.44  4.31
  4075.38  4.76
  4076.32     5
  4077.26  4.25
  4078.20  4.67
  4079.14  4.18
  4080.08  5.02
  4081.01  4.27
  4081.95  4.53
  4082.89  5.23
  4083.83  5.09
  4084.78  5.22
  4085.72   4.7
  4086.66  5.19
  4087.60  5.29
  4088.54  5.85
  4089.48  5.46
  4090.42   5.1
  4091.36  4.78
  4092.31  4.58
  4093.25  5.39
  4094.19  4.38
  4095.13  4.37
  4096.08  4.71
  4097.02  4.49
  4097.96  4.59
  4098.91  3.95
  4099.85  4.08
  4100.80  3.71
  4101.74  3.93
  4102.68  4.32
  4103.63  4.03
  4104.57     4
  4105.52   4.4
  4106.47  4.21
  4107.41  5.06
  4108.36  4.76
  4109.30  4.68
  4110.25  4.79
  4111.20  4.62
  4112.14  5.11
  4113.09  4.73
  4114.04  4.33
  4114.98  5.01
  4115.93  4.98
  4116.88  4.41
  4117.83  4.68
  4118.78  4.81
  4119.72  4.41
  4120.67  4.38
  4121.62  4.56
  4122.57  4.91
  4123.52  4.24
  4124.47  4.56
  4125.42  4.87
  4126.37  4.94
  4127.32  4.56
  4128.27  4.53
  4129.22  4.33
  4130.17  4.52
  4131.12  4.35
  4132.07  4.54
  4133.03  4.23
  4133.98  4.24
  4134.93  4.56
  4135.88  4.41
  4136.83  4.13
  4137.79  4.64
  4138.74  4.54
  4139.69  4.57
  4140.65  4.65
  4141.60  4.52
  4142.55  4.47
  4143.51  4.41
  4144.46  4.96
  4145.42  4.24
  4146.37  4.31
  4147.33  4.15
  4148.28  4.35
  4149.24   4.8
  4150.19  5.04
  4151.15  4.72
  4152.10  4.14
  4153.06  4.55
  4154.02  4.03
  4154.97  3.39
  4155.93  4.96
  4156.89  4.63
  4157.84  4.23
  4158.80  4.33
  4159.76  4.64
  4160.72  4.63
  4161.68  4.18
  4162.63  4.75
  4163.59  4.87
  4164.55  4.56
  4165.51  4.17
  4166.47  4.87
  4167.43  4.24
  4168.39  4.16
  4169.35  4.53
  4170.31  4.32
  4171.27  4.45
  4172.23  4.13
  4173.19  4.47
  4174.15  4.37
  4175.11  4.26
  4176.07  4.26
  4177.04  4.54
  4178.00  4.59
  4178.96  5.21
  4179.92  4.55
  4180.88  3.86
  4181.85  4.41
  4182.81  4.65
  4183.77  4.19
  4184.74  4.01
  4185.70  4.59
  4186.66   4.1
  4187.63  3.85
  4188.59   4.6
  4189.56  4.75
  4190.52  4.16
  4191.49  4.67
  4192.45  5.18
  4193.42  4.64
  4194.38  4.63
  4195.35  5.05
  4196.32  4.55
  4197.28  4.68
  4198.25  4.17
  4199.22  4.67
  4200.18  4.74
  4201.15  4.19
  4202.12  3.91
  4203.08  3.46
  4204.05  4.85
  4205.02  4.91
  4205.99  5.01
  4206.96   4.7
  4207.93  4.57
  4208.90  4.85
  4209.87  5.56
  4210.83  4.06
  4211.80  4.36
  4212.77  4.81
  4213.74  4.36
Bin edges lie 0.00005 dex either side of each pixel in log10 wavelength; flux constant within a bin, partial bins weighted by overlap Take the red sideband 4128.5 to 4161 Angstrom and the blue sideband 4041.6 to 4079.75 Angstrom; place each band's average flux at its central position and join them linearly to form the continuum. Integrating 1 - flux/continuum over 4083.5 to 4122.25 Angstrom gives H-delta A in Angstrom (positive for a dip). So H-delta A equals -1.0 Angstrom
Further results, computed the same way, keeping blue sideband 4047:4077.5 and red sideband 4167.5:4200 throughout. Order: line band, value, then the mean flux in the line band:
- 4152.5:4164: 0.2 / 4.43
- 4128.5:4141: 0.3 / 4.44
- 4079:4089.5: -0.8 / 5.01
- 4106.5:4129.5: -0.5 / 4.67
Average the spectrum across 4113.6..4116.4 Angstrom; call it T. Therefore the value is 4.79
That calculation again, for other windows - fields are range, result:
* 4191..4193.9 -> 4.83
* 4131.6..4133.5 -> 4.37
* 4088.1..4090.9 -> 5.47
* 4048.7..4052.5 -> 4.71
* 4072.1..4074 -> 4.4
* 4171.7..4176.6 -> 4.3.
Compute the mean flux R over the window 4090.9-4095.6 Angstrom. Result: 4.7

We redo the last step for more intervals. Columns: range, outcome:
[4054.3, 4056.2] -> 5.35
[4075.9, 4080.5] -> 4.61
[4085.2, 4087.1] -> 4.95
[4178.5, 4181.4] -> 4.53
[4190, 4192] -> 4.45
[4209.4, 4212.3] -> 4.67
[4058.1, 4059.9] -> 4.59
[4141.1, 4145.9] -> 4.52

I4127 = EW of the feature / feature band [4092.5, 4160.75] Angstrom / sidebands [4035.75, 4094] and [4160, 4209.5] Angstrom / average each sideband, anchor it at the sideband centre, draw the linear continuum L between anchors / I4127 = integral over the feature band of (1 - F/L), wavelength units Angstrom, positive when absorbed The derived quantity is 1.76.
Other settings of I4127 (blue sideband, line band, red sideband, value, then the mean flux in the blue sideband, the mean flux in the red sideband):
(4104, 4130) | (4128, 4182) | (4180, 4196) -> 1.05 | 4.62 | 4.46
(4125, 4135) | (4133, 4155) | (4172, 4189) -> 0.15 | 4.51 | 4.37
